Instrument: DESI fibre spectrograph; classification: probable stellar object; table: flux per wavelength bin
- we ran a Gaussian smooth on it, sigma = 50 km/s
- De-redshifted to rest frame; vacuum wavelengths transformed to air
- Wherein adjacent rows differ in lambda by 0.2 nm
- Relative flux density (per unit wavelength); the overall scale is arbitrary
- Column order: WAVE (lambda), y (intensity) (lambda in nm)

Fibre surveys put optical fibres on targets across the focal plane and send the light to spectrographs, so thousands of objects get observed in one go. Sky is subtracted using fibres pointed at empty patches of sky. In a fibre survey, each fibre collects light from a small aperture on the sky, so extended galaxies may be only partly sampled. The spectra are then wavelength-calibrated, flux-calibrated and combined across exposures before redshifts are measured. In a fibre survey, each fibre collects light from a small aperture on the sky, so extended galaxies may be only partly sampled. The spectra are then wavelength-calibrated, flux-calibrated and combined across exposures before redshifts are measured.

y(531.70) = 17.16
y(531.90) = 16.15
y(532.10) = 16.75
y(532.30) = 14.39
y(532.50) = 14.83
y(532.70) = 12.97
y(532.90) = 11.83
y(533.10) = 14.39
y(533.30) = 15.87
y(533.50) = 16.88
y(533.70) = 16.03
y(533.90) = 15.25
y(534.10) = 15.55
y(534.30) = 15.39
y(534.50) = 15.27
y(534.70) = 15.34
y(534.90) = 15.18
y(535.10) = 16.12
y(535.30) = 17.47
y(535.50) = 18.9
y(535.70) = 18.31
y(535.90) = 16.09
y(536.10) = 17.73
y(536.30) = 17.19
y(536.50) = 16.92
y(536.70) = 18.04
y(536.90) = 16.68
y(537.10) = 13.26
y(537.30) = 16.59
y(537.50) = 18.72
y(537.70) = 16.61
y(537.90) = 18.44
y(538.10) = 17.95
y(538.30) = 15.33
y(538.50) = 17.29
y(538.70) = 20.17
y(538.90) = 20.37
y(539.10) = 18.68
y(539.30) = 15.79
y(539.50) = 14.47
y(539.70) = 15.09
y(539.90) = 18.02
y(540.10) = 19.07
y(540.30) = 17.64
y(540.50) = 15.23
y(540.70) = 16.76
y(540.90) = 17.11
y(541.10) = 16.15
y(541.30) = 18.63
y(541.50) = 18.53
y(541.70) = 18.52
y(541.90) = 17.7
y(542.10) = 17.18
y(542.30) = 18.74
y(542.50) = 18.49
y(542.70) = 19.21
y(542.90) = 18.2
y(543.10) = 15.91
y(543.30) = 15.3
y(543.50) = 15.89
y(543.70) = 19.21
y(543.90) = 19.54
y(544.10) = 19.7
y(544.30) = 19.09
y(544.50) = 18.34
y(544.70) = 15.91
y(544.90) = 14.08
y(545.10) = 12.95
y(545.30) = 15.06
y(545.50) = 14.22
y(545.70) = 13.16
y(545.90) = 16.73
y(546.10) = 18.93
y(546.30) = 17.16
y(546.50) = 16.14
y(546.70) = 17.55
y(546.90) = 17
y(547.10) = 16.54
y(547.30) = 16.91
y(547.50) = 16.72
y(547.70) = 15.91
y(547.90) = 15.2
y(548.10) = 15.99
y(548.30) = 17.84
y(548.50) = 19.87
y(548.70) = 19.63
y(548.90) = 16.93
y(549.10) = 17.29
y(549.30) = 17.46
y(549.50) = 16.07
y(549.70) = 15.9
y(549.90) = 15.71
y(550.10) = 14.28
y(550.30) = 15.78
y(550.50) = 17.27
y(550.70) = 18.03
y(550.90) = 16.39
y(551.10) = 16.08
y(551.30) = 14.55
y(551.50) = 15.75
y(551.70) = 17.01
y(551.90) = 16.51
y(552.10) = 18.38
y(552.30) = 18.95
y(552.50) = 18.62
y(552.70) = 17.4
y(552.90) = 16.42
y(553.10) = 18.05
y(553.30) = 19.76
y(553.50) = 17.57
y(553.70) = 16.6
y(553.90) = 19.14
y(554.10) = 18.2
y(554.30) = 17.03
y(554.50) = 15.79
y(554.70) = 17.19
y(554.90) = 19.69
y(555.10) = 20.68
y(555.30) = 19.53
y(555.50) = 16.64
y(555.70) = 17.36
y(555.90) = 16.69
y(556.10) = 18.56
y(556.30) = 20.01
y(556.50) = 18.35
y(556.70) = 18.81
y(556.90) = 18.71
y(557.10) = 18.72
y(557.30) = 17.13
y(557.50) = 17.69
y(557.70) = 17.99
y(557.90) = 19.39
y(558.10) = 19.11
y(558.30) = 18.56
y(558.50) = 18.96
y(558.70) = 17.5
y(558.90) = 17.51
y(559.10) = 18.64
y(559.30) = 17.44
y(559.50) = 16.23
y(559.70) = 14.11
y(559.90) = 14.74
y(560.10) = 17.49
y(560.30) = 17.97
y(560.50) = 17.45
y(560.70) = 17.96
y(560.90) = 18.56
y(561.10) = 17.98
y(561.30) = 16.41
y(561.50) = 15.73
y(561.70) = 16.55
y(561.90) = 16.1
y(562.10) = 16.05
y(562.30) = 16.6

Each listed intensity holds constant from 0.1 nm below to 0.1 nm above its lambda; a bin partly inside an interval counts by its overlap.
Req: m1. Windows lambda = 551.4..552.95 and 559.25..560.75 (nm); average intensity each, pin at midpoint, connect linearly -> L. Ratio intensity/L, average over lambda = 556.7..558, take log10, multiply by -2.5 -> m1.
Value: -0.09 mag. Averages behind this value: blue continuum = 17.4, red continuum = 16.6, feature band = 18.3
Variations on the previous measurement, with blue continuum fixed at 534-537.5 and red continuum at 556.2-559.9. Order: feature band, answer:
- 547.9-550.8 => 0.03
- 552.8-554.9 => 0.00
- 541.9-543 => -0.08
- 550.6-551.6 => 0.09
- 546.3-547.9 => 0.04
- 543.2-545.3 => 0.01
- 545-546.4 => 0.11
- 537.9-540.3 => -0.05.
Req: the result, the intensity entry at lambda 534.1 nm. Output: 15.55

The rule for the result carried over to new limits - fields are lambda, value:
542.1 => 17.18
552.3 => 18.95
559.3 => 17.44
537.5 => 18.72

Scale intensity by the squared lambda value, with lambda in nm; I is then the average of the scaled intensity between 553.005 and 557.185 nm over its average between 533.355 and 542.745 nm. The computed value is 1.14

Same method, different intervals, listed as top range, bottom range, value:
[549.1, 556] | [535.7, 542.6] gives 1.04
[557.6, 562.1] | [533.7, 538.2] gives 1.14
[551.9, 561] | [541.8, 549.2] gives 1.09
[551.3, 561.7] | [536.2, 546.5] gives 1.09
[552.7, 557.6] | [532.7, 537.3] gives 1.22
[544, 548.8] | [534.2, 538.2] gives 1.03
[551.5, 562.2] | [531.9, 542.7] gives 1.14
